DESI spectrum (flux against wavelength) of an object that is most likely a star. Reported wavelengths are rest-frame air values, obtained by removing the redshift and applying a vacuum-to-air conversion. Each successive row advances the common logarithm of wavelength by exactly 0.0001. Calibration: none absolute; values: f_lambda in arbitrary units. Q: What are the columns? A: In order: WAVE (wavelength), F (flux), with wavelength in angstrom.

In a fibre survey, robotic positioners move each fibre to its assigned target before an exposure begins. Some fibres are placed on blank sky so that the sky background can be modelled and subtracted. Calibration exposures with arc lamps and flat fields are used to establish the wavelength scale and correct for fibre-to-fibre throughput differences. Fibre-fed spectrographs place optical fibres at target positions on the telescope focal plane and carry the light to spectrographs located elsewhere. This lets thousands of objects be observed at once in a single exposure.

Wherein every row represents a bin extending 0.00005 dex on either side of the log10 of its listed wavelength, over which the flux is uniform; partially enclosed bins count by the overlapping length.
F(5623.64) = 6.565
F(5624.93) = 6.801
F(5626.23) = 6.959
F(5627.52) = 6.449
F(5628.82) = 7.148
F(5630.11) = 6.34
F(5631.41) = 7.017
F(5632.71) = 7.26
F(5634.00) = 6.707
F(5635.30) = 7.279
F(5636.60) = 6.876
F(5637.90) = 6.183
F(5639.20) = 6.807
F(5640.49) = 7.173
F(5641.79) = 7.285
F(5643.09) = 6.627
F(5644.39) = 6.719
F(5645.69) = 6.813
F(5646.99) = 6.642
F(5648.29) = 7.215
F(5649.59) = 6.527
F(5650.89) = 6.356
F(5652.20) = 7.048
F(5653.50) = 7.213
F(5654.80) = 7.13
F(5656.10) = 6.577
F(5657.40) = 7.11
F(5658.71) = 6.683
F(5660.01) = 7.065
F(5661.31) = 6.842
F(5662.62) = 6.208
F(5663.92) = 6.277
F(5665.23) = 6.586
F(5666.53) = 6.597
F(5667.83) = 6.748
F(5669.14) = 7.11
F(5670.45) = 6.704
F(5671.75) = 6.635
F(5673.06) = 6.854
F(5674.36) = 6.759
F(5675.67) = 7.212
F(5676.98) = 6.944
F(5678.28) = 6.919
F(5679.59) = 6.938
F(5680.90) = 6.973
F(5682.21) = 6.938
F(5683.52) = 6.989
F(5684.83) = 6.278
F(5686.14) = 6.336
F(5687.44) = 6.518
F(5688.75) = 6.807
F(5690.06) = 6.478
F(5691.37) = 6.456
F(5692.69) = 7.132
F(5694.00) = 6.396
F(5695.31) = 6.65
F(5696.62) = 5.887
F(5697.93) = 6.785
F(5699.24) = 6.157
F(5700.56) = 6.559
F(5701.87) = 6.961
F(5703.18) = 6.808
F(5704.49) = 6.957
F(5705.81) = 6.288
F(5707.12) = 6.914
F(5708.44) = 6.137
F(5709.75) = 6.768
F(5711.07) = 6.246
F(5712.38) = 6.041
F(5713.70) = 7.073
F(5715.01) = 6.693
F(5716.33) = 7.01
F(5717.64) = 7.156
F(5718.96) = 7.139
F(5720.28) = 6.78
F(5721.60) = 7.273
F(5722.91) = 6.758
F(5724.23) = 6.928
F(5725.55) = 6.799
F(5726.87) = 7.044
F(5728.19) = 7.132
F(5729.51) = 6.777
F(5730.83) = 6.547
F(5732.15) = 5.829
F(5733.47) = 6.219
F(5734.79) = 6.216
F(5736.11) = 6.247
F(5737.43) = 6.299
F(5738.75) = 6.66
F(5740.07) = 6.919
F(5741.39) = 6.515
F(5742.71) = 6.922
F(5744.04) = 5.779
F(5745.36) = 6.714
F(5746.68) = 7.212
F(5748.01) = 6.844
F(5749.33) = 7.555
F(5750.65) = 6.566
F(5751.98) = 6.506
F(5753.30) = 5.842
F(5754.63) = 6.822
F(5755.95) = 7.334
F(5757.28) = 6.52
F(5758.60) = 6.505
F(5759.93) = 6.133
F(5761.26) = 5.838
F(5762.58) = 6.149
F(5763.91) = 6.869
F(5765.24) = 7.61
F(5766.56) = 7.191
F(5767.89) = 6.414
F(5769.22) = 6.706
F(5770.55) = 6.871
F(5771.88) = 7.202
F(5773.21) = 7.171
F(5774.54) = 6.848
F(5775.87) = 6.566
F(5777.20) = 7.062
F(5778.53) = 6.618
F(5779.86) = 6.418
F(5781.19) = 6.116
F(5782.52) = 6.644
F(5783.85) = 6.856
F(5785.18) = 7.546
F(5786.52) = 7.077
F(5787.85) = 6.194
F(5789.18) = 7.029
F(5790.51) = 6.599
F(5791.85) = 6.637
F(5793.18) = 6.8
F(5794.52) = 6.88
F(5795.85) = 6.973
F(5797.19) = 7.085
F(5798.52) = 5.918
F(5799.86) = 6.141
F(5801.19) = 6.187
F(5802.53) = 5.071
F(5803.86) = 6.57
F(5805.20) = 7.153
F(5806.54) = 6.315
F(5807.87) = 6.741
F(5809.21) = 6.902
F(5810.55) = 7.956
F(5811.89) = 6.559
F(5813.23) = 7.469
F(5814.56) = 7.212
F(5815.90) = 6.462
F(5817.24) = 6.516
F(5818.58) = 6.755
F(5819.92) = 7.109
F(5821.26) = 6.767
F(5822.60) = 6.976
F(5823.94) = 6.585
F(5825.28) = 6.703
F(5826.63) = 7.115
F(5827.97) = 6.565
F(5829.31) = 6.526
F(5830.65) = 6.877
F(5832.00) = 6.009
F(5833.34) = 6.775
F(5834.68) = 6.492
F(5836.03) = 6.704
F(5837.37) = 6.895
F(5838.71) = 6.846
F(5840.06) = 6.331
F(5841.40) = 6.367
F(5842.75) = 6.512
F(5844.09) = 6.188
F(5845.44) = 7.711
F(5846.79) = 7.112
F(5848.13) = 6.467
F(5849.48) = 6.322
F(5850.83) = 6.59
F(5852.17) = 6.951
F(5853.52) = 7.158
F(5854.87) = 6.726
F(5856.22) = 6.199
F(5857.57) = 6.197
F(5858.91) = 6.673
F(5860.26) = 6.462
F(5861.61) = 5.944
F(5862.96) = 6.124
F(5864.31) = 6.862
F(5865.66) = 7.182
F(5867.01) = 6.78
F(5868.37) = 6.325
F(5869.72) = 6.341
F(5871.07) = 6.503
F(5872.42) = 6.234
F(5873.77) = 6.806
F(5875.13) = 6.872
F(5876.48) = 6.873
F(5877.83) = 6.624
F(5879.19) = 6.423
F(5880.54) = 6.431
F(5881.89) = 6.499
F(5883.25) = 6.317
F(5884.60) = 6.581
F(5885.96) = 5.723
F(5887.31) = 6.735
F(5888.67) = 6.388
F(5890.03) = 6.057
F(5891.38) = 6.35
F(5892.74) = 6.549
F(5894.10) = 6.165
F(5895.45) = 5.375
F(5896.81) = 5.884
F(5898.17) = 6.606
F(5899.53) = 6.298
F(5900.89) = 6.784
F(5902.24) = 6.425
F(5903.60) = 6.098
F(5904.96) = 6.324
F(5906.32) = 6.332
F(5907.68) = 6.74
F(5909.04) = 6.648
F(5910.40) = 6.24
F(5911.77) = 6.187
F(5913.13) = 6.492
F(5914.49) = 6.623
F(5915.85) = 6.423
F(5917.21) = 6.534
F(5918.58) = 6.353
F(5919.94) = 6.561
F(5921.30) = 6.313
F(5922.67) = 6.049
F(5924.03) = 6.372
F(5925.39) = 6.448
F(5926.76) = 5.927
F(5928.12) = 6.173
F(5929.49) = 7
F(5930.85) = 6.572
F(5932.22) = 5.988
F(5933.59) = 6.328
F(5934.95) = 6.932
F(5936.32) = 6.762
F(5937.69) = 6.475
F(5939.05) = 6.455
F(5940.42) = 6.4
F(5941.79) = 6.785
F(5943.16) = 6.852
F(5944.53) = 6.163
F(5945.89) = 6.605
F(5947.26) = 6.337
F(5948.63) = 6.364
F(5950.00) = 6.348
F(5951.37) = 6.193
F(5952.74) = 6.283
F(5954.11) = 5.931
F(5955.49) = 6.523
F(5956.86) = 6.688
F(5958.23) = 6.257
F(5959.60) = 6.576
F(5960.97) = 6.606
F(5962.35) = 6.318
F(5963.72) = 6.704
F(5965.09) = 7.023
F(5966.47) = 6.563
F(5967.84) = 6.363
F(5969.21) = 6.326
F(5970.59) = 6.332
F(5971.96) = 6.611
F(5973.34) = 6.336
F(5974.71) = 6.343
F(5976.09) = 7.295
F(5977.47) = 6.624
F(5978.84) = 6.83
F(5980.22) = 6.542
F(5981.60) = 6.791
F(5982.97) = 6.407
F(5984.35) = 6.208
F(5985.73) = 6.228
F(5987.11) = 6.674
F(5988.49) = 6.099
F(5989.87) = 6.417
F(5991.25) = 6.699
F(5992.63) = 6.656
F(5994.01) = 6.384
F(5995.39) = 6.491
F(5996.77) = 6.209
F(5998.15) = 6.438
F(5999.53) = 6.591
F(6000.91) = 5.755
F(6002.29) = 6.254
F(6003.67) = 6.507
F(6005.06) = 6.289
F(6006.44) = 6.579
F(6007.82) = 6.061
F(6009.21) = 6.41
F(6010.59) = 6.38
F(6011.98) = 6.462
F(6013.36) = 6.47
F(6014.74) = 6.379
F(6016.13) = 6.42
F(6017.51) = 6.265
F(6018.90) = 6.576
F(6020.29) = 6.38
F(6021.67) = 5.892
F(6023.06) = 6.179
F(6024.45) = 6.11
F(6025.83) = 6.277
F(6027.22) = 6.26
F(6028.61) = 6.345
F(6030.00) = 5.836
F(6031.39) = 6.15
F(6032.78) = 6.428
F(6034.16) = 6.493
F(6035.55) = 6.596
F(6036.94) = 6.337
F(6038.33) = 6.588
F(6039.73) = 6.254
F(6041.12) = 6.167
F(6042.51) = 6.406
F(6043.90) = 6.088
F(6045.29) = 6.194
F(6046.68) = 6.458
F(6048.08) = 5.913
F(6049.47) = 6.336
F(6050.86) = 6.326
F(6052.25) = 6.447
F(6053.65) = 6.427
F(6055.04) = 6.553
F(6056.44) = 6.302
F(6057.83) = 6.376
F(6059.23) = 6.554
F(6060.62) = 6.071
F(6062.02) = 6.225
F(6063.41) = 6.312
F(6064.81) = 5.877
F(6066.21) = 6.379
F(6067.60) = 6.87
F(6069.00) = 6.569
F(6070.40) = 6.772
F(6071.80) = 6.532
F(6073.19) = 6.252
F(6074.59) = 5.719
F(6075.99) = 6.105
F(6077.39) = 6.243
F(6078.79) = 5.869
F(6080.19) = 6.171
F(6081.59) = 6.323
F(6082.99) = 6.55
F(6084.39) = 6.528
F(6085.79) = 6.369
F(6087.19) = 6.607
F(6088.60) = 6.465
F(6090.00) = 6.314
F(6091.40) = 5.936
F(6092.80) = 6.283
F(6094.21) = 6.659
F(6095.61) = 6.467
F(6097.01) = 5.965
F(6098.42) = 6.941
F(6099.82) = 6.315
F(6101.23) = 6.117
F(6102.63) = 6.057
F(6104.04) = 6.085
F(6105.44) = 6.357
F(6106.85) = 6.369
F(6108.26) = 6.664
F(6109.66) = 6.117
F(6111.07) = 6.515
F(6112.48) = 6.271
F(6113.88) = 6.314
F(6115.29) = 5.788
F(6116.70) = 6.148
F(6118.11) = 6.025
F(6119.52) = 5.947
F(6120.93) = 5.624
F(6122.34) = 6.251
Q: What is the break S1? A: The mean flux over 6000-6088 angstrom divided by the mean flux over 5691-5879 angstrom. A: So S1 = 0.9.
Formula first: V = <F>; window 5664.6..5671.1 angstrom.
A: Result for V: 6.75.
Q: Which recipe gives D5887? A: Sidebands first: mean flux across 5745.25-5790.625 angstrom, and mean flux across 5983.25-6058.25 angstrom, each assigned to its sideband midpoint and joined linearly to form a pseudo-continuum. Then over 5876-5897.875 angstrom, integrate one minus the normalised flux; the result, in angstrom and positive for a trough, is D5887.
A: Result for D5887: 0.8 angstrom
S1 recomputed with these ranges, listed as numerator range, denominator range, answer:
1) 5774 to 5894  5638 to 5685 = 0.97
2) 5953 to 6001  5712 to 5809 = 0.97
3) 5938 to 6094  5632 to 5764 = 0.95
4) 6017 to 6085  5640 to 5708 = 0.93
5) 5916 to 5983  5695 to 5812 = 0.97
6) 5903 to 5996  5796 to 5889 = 0.98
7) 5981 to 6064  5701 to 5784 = 0.95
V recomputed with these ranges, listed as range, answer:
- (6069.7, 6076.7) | 6.28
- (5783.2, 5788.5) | 6.92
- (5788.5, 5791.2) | 6.81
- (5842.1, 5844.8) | 6.37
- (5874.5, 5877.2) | 6.88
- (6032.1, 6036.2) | 6.52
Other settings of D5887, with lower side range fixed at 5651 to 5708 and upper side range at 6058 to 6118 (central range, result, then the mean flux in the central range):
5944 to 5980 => -0.27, 6.49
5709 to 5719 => -0.07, 6.74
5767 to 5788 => -0.52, 6.79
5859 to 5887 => 0.11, 6.5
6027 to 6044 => 0.13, 6.31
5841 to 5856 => -0.40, 6.72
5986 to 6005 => 0.03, 6.39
